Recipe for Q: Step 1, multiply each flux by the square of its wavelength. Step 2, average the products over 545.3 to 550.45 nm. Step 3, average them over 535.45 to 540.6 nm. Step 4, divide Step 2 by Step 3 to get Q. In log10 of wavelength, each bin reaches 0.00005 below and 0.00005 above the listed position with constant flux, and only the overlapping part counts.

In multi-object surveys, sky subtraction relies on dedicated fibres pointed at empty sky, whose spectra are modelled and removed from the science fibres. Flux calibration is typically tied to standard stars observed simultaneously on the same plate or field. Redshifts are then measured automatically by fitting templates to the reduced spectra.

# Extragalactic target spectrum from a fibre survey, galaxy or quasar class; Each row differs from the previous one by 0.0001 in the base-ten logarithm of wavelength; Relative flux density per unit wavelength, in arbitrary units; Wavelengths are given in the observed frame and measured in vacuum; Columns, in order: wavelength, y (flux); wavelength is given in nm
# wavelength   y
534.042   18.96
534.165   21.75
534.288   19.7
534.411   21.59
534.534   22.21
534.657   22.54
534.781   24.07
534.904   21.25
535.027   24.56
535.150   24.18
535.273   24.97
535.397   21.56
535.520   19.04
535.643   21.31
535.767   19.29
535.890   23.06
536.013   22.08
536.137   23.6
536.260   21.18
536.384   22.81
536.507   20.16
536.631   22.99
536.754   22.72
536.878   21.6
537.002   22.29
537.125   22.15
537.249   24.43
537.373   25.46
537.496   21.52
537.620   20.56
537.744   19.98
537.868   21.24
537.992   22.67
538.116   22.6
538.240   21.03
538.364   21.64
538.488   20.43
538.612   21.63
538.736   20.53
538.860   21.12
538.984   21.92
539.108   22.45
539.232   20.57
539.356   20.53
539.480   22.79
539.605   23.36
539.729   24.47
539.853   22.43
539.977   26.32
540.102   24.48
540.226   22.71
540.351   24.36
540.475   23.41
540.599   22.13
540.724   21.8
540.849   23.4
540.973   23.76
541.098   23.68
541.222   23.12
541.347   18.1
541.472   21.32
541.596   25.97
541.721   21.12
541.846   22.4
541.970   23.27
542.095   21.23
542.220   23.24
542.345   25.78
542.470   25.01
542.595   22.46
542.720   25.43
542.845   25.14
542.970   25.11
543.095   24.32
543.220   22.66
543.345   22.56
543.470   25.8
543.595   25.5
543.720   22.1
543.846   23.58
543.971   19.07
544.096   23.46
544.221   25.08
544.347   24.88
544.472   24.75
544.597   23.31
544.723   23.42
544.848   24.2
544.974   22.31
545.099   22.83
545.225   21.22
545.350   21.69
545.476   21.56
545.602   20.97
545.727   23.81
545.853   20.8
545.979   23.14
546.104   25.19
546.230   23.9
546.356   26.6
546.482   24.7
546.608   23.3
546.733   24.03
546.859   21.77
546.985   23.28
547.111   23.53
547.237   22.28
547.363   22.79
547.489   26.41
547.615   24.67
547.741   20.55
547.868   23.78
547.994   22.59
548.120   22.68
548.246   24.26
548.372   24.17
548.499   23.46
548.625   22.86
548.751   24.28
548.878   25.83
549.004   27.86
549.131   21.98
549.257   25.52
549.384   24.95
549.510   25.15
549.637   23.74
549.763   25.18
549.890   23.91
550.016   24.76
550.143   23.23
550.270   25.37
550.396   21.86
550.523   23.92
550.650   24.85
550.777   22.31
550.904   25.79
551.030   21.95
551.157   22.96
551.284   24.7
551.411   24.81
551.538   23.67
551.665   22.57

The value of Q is 1.11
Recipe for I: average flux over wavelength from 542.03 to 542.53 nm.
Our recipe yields 23.8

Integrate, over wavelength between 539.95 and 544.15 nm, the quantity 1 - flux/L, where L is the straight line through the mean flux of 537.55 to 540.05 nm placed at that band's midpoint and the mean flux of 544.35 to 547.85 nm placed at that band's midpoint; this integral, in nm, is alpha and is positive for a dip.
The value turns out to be -0.151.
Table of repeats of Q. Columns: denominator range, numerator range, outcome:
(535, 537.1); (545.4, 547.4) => 1.09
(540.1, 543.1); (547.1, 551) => 1.06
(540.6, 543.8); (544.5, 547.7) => 1.01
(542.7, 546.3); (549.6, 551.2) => 1.04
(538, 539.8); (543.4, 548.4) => 1.10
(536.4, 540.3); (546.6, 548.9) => 1.09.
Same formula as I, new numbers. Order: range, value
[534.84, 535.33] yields 23.8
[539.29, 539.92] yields 22.7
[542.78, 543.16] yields 24.9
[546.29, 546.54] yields 25.6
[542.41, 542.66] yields 23.7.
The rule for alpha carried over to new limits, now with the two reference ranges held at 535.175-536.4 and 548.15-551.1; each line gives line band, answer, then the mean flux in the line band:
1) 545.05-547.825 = 0.06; 23.1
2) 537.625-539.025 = 0.06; 21.3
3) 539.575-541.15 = -0.06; 23.6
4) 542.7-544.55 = -0.06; 23.9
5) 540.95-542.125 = 0.02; 22.4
